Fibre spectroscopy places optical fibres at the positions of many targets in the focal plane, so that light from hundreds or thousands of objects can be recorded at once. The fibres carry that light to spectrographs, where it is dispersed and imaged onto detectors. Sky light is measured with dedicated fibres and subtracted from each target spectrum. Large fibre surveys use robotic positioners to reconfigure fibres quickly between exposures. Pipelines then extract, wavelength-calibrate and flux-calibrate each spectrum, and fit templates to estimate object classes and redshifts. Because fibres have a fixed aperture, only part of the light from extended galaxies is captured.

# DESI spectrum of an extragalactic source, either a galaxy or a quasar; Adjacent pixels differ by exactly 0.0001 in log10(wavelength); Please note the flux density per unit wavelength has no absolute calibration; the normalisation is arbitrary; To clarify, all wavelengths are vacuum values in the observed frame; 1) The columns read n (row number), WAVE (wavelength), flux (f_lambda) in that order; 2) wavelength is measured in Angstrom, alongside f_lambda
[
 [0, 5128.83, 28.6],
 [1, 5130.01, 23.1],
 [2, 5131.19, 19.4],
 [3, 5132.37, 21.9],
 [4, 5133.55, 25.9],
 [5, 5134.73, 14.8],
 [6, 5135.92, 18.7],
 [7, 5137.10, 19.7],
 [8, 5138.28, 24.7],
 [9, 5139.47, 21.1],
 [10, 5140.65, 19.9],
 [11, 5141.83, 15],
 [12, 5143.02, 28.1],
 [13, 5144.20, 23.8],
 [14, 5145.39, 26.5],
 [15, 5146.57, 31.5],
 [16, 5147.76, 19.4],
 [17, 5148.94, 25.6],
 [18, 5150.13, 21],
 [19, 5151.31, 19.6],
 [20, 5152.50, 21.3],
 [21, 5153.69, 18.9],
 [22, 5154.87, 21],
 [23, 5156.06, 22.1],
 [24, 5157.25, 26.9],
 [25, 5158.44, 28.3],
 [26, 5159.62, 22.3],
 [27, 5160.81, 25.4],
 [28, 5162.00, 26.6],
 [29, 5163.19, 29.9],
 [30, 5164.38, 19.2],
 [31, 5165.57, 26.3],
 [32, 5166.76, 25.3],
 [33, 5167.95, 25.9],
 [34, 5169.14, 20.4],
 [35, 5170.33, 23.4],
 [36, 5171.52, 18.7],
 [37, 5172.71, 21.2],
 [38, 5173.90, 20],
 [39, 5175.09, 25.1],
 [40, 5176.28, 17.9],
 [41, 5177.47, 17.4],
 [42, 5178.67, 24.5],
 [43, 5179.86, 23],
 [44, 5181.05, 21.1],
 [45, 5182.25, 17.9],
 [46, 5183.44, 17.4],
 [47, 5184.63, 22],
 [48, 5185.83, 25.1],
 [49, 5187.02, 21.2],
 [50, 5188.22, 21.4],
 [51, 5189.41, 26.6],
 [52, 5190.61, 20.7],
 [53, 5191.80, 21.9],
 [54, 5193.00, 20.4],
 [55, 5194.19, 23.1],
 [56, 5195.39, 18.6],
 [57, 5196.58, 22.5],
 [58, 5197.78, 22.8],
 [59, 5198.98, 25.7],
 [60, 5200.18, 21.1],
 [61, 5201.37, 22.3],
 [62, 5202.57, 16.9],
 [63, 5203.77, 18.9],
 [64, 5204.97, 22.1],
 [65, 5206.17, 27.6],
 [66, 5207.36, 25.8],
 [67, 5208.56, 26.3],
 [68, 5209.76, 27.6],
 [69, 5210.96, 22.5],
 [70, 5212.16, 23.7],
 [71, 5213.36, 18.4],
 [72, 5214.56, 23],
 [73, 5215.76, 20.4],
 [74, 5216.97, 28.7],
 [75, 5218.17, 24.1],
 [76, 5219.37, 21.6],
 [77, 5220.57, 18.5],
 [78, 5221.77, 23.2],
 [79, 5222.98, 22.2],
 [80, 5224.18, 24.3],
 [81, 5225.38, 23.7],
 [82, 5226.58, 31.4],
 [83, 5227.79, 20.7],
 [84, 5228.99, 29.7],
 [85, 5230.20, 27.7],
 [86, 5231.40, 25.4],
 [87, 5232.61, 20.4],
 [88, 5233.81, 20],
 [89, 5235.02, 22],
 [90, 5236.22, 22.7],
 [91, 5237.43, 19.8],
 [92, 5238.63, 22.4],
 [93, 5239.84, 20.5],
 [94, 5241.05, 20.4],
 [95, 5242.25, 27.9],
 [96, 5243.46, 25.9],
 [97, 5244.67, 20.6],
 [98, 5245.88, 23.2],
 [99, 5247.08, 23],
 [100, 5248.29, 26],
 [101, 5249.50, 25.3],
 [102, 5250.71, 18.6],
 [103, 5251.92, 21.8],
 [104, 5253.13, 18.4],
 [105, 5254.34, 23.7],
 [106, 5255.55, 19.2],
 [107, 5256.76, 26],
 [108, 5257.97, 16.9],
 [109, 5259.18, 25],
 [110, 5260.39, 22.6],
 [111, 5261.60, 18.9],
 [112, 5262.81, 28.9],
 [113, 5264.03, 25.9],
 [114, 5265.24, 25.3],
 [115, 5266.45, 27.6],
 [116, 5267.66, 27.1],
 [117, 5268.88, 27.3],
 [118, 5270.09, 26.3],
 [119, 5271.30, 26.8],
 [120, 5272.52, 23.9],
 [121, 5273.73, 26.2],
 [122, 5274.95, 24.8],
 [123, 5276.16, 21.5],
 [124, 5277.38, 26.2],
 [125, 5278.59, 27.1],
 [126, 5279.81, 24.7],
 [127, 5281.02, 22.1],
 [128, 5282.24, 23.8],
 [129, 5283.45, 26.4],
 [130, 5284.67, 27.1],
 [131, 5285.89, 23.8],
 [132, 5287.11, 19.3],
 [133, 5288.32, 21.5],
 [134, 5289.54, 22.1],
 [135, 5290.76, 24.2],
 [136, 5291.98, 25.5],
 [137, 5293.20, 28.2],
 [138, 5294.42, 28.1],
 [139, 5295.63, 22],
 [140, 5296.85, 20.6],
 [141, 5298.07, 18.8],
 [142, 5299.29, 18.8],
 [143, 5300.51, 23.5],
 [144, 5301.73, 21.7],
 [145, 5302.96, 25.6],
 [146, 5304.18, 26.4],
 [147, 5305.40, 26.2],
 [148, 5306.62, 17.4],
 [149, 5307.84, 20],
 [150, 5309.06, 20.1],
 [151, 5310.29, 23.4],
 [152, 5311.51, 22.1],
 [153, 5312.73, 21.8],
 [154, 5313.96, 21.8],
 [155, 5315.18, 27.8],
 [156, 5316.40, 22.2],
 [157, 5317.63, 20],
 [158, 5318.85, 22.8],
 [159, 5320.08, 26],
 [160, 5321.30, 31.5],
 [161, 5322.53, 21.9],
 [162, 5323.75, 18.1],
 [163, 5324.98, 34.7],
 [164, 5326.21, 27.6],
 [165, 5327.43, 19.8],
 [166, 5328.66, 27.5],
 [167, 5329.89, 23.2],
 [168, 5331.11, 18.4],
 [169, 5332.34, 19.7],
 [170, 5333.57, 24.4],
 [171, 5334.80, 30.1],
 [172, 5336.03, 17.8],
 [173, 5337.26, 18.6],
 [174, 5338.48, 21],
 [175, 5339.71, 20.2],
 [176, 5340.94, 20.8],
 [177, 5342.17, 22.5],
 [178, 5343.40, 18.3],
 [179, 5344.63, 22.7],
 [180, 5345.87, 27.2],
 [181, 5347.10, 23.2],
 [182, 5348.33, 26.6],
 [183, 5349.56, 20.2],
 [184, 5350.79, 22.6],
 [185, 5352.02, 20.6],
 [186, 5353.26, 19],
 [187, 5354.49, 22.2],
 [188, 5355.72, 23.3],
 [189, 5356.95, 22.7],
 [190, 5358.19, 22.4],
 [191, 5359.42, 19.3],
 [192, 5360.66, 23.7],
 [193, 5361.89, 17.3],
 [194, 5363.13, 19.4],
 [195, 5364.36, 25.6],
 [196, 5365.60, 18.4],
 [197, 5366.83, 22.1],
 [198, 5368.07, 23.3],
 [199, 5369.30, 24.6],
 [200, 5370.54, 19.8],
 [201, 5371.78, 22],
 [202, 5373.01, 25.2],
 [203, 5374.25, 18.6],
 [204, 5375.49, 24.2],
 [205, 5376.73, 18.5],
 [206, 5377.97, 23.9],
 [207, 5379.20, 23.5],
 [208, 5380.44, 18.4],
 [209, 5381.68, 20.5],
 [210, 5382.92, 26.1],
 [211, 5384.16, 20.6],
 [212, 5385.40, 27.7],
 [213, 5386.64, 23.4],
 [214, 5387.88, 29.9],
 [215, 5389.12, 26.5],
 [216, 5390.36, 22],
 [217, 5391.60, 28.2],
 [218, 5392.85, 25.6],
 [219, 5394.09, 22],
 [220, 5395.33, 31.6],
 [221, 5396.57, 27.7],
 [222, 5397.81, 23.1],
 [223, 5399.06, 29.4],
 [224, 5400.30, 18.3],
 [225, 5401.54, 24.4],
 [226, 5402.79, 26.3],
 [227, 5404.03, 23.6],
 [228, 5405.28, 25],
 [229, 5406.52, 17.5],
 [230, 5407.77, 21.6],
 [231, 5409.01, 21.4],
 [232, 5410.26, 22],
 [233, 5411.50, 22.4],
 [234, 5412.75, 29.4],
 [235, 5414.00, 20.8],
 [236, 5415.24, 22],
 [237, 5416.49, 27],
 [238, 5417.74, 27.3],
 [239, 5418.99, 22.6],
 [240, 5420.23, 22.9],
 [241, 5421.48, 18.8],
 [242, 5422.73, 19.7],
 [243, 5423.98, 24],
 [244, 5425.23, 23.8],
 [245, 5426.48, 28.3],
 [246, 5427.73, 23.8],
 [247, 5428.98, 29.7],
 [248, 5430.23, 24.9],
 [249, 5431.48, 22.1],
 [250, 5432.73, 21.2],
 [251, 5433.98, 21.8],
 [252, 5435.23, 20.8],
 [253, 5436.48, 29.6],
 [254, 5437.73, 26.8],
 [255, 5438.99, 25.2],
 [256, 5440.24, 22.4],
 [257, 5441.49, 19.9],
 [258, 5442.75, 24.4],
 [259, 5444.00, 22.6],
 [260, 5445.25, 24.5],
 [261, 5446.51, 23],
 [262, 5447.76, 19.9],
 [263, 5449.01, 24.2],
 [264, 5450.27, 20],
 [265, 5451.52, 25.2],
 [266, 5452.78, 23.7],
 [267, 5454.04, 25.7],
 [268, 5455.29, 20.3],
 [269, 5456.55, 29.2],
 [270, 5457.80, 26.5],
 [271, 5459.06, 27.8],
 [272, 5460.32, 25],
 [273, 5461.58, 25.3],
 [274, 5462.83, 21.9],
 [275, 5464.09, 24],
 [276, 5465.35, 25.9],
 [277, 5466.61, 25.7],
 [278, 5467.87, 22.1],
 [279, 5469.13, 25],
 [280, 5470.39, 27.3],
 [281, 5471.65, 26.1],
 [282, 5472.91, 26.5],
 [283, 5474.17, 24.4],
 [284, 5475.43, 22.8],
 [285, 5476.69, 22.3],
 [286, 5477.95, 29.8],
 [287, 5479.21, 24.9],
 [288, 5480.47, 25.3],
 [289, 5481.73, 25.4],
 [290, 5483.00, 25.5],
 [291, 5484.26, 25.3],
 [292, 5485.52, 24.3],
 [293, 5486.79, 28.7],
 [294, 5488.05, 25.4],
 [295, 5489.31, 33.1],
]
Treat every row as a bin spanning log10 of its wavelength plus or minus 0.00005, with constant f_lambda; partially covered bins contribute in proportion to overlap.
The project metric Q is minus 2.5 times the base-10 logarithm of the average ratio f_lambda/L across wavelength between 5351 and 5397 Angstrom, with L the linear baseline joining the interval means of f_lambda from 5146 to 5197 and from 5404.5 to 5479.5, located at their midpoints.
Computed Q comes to 0.03 mag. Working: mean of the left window 22.5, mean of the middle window 22.9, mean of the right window 24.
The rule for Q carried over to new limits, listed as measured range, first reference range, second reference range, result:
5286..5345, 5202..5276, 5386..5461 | 0.043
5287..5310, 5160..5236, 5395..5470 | 0.029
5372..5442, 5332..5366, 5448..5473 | -0.022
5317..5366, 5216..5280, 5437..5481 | 0.072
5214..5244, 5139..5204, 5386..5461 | -0.031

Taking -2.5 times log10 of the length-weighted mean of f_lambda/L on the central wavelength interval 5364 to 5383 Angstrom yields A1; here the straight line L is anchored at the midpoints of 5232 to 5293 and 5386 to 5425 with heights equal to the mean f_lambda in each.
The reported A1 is 0.092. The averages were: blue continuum 23.6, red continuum 24.1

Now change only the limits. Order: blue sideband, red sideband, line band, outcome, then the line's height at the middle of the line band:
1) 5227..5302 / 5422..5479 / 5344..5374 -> 0.08 mag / 24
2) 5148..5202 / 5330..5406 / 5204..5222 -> -0.05 mag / 22.5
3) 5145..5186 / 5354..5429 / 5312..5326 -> -0.06 mag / 23.1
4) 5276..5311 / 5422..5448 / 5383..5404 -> -0.08 mag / 23.6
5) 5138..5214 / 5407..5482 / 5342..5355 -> 0.06 mag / 23.6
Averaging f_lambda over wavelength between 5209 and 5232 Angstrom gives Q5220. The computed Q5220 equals 24.1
